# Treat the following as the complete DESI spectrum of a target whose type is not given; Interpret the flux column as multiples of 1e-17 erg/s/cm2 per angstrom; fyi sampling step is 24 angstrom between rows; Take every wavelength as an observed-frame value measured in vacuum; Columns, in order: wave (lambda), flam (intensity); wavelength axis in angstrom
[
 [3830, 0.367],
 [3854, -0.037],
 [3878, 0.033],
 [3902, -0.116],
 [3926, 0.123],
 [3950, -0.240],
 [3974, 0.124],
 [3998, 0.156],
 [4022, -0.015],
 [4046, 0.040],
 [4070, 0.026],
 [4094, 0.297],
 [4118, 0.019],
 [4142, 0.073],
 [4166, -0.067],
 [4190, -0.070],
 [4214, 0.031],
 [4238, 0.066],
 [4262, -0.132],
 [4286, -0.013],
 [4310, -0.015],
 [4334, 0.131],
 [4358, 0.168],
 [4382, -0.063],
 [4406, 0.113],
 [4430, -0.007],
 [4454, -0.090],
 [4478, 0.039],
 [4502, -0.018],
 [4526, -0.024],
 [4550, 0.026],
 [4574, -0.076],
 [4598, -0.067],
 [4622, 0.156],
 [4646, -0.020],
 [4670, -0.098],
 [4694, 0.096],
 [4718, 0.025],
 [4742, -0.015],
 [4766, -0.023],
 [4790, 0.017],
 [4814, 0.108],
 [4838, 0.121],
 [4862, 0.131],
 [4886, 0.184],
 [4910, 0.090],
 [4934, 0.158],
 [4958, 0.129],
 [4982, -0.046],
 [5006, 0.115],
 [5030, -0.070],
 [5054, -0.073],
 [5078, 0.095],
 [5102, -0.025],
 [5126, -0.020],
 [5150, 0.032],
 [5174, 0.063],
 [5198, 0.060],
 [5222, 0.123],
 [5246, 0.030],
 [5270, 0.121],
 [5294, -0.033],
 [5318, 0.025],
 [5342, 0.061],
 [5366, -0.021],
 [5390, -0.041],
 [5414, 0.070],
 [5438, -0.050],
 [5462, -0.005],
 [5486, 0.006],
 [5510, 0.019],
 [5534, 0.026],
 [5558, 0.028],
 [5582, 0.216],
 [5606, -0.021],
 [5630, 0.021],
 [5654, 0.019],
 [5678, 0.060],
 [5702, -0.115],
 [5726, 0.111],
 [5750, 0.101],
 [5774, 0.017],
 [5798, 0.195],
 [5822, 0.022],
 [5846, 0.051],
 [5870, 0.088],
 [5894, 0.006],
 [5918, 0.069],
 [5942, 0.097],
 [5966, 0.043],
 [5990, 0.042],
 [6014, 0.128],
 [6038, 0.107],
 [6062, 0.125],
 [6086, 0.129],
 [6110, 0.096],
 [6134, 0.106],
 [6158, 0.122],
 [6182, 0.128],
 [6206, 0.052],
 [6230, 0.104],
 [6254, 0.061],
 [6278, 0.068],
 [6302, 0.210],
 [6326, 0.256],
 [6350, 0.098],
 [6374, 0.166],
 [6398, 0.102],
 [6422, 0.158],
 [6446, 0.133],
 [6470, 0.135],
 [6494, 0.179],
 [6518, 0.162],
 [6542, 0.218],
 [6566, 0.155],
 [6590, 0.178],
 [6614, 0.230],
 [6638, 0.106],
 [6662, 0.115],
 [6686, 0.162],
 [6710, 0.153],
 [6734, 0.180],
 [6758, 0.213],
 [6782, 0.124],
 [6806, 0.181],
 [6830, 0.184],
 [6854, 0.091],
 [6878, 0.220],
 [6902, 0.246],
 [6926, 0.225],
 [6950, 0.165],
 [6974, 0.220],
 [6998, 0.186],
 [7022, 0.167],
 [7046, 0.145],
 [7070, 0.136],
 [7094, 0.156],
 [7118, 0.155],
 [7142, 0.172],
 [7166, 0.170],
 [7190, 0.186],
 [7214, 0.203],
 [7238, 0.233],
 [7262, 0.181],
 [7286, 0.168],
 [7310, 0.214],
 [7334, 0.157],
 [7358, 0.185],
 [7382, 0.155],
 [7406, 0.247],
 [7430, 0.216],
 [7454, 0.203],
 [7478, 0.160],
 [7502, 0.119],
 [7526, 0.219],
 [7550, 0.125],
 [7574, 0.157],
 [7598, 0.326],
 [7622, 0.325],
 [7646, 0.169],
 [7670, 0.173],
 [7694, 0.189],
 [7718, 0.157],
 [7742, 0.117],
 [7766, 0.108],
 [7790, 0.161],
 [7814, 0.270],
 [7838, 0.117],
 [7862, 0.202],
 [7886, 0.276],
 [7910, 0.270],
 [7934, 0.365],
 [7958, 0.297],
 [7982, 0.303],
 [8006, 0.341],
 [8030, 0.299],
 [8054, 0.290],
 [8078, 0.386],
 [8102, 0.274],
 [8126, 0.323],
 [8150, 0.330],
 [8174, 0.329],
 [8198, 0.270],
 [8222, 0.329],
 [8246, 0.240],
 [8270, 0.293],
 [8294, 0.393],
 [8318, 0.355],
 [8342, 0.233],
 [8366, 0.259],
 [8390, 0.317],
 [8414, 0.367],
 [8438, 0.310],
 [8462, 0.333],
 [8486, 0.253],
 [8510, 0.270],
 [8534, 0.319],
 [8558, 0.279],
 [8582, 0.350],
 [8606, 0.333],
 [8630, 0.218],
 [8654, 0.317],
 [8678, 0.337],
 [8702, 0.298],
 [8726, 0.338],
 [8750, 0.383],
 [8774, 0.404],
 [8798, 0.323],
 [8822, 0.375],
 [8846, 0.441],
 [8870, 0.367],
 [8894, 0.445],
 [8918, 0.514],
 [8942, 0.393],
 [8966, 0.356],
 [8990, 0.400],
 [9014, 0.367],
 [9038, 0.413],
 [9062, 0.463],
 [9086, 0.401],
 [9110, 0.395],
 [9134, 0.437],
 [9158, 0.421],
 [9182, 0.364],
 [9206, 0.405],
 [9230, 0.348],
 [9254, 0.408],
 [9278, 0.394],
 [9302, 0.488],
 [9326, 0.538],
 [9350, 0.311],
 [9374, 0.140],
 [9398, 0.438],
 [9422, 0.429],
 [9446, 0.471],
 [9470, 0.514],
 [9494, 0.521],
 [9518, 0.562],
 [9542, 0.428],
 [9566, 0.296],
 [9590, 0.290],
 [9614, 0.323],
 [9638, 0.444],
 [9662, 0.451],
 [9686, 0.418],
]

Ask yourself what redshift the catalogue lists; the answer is 0.974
